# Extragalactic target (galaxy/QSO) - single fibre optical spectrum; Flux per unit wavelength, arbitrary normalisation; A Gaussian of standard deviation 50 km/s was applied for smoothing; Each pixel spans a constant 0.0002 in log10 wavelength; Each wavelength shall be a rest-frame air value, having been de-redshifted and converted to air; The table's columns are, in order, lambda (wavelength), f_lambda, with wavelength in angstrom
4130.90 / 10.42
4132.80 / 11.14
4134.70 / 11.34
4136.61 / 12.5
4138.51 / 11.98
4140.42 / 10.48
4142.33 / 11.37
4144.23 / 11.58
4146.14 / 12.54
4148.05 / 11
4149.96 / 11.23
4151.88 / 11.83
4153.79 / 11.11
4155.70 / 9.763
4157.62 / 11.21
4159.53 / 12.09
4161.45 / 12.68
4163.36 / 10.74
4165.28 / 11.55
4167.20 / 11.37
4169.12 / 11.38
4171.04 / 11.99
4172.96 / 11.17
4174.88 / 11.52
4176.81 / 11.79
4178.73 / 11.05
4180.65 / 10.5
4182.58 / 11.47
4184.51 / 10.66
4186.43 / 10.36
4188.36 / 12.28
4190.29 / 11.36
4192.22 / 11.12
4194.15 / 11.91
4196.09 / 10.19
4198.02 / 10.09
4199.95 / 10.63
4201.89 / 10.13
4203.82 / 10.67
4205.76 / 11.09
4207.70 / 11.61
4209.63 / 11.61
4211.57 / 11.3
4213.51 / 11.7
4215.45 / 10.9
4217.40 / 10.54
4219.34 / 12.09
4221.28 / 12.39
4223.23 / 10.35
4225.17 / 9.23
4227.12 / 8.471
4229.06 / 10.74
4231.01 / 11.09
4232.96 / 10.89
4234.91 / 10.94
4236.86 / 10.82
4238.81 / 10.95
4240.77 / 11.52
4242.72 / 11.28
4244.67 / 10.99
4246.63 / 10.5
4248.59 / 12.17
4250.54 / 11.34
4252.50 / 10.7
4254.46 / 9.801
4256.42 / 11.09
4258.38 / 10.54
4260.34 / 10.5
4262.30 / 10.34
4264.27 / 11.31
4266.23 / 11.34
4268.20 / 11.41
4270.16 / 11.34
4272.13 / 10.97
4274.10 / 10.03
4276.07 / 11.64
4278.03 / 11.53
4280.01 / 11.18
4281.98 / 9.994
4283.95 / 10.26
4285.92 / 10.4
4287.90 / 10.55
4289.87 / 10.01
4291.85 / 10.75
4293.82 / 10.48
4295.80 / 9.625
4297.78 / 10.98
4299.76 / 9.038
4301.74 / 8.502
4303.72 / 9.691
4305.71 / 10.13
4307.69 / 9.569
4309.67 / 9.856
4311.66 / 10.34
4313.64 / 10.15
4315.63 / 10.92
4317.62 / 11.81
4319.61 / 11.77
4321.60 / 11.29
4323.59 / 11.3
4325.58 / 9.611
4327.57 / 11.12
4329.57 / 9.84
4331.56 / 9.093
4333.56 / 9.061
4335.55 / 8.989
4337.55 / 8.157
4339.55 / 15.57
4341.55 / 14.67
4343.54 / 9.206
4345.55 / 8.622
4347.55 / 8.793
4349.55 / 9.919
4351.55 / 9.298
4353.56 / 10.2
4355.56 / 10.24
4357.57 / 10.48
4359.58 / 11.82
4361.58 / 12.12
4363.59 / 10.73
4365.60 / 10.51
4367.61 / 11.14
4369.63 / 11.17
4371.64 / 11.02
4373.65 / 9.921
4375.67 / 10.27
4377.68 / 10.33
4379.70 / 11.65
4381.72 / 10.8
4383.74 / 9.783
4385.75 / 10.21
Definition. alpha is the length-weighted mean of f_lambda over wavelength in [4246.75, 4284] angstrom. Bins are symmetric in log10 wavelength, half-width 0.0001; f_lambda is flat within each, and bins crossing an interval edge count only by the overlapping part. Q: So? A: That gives 10.9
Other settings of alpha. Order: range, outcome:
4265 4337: 10.4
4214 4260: 10.8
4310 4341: 10.6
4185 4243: 10.9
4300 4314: 9.69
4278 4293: 10.5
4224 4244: 10.6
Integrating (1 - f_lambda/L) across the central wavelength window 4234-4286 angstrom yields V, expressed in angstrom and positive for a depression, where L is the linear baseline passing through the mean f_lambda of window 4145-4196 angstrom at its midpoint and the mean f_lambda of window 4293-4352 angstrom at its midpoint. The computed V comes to -1.1 angstrom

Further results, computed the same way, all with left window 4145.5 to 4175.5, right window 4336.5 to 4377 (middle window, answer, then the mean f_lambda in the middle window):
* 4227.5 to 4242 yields 0.34 angstrom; 10.9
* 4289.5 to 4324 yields 1.72 angstrom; 10.3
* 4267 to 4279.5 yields -0.17 angstrom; 11.2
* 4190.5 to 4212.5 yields 0.63 angstrom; 11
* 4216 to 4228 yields 0.71 angstrom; 10.5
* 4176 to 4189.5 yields 0.23 angstrom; 11.2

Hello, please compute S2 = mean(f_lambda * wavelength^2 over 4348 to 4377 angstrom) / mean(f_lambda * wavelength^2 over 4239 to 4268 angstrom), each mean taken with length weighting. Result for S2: 1.02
